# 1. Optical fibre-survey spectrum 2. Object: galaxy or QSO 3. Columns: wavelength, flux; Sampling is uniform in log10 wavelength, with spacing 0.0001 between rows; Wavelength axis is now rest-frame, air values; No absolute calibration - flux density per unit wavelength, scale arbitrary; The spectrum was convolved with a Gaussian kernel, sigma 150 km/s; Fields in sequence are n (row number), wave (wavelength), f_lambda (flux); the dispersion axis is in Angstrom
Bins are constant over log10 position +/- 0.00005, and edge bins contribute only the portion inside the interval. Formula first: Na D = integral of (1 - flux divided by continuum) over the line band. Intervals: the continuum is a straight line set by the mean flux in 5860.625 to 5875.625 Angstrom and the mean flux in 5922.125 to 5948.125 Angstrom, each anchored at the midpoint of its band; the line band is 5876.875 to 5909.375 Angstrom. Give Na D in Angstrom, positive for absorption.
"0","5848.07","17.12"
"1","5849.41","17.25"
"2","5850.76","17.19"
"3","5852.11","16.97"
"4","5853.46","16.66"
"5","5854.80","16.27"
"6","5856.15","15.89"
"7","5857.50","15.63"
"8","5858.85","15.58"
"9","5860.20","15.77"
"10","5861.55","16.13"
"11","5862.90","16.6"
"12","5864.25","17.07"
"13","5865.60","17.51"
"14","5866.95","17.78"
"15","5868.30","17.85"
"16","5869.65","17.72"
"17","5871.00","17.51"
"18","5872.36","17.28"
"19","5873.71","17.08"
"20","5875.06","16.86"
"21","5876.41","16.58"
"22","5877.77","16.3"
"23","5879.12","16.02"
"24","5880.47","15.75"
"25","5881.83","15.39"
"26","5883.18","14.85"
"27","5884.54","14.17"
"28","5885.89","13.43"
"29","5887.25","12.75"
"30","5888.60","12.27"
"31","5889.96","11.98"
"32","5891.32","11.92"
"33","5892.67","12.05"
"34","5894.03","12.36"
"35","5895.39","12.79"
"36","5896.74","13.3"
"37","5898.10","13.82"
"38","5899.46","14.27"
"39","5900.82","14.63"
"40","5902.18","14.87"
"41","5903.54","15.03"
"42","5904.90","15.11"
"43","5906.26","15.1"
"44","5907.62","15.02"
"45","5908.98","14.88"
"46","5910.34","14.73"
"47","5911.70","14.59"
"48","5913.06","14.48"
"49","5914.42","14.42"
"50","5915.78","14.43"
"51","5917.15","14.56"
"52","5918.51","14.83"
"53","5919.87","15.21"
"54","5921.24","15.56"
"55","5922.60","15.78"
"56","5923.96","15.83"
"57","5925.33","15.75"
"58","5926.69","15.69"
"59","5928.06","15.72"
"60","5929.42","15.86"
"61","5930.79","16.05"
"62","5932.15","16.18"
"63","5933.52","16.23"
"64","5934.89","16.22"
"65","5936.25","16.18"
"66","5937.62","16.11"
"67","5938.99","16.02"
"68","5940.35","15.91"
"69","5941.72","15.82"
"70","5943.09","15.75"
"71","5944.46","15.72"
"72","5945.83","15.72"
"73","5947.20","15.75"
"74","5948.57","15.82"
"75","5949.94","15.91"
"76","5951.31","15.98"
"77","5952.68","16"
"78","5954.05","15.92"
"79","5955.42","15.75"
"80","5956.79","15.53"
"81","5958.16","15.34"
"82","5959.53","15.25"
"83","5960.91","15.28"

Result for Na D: 5.09 Angstrom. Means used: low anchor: 17.2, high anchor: 15.9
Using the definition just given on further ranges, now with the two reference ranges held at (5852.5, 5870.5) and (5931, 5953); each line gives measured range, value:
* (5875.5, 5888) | 1.1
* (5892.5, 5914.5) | 2.8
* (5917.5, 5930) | 0.4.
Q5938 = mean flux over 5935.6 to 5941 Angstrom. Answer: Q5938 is 16.1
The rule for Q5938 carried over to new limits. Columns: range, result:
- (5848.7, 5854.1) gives 17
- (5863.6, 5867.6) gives 17.5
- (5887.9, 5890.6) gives 12.1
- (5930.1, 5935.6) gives 16.2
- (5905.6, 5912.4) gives 14.9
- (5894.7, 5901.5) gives 13.8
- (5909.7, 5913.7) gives 14.6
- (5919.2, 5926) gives 15.6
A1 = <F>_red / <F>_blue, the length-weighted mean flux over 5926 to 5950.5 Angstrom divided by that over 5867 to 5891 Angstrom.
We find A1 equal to 1.03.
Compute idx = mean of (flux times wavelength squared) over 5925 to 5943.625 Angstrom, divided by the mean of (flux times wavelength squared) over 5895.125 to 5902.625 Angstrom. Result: 1.16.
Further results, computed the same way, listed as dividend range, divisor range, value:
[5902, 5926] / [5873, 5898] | 1.07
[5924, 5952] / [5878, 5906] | 1.16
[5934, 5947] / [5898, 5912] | 1.09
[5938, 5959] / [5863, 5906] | 1.07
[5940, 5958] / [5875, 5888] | 1.07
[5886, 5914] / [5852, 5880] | 0.84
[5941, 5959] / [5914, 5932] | 1.03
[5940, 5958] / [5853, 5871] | 0.97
